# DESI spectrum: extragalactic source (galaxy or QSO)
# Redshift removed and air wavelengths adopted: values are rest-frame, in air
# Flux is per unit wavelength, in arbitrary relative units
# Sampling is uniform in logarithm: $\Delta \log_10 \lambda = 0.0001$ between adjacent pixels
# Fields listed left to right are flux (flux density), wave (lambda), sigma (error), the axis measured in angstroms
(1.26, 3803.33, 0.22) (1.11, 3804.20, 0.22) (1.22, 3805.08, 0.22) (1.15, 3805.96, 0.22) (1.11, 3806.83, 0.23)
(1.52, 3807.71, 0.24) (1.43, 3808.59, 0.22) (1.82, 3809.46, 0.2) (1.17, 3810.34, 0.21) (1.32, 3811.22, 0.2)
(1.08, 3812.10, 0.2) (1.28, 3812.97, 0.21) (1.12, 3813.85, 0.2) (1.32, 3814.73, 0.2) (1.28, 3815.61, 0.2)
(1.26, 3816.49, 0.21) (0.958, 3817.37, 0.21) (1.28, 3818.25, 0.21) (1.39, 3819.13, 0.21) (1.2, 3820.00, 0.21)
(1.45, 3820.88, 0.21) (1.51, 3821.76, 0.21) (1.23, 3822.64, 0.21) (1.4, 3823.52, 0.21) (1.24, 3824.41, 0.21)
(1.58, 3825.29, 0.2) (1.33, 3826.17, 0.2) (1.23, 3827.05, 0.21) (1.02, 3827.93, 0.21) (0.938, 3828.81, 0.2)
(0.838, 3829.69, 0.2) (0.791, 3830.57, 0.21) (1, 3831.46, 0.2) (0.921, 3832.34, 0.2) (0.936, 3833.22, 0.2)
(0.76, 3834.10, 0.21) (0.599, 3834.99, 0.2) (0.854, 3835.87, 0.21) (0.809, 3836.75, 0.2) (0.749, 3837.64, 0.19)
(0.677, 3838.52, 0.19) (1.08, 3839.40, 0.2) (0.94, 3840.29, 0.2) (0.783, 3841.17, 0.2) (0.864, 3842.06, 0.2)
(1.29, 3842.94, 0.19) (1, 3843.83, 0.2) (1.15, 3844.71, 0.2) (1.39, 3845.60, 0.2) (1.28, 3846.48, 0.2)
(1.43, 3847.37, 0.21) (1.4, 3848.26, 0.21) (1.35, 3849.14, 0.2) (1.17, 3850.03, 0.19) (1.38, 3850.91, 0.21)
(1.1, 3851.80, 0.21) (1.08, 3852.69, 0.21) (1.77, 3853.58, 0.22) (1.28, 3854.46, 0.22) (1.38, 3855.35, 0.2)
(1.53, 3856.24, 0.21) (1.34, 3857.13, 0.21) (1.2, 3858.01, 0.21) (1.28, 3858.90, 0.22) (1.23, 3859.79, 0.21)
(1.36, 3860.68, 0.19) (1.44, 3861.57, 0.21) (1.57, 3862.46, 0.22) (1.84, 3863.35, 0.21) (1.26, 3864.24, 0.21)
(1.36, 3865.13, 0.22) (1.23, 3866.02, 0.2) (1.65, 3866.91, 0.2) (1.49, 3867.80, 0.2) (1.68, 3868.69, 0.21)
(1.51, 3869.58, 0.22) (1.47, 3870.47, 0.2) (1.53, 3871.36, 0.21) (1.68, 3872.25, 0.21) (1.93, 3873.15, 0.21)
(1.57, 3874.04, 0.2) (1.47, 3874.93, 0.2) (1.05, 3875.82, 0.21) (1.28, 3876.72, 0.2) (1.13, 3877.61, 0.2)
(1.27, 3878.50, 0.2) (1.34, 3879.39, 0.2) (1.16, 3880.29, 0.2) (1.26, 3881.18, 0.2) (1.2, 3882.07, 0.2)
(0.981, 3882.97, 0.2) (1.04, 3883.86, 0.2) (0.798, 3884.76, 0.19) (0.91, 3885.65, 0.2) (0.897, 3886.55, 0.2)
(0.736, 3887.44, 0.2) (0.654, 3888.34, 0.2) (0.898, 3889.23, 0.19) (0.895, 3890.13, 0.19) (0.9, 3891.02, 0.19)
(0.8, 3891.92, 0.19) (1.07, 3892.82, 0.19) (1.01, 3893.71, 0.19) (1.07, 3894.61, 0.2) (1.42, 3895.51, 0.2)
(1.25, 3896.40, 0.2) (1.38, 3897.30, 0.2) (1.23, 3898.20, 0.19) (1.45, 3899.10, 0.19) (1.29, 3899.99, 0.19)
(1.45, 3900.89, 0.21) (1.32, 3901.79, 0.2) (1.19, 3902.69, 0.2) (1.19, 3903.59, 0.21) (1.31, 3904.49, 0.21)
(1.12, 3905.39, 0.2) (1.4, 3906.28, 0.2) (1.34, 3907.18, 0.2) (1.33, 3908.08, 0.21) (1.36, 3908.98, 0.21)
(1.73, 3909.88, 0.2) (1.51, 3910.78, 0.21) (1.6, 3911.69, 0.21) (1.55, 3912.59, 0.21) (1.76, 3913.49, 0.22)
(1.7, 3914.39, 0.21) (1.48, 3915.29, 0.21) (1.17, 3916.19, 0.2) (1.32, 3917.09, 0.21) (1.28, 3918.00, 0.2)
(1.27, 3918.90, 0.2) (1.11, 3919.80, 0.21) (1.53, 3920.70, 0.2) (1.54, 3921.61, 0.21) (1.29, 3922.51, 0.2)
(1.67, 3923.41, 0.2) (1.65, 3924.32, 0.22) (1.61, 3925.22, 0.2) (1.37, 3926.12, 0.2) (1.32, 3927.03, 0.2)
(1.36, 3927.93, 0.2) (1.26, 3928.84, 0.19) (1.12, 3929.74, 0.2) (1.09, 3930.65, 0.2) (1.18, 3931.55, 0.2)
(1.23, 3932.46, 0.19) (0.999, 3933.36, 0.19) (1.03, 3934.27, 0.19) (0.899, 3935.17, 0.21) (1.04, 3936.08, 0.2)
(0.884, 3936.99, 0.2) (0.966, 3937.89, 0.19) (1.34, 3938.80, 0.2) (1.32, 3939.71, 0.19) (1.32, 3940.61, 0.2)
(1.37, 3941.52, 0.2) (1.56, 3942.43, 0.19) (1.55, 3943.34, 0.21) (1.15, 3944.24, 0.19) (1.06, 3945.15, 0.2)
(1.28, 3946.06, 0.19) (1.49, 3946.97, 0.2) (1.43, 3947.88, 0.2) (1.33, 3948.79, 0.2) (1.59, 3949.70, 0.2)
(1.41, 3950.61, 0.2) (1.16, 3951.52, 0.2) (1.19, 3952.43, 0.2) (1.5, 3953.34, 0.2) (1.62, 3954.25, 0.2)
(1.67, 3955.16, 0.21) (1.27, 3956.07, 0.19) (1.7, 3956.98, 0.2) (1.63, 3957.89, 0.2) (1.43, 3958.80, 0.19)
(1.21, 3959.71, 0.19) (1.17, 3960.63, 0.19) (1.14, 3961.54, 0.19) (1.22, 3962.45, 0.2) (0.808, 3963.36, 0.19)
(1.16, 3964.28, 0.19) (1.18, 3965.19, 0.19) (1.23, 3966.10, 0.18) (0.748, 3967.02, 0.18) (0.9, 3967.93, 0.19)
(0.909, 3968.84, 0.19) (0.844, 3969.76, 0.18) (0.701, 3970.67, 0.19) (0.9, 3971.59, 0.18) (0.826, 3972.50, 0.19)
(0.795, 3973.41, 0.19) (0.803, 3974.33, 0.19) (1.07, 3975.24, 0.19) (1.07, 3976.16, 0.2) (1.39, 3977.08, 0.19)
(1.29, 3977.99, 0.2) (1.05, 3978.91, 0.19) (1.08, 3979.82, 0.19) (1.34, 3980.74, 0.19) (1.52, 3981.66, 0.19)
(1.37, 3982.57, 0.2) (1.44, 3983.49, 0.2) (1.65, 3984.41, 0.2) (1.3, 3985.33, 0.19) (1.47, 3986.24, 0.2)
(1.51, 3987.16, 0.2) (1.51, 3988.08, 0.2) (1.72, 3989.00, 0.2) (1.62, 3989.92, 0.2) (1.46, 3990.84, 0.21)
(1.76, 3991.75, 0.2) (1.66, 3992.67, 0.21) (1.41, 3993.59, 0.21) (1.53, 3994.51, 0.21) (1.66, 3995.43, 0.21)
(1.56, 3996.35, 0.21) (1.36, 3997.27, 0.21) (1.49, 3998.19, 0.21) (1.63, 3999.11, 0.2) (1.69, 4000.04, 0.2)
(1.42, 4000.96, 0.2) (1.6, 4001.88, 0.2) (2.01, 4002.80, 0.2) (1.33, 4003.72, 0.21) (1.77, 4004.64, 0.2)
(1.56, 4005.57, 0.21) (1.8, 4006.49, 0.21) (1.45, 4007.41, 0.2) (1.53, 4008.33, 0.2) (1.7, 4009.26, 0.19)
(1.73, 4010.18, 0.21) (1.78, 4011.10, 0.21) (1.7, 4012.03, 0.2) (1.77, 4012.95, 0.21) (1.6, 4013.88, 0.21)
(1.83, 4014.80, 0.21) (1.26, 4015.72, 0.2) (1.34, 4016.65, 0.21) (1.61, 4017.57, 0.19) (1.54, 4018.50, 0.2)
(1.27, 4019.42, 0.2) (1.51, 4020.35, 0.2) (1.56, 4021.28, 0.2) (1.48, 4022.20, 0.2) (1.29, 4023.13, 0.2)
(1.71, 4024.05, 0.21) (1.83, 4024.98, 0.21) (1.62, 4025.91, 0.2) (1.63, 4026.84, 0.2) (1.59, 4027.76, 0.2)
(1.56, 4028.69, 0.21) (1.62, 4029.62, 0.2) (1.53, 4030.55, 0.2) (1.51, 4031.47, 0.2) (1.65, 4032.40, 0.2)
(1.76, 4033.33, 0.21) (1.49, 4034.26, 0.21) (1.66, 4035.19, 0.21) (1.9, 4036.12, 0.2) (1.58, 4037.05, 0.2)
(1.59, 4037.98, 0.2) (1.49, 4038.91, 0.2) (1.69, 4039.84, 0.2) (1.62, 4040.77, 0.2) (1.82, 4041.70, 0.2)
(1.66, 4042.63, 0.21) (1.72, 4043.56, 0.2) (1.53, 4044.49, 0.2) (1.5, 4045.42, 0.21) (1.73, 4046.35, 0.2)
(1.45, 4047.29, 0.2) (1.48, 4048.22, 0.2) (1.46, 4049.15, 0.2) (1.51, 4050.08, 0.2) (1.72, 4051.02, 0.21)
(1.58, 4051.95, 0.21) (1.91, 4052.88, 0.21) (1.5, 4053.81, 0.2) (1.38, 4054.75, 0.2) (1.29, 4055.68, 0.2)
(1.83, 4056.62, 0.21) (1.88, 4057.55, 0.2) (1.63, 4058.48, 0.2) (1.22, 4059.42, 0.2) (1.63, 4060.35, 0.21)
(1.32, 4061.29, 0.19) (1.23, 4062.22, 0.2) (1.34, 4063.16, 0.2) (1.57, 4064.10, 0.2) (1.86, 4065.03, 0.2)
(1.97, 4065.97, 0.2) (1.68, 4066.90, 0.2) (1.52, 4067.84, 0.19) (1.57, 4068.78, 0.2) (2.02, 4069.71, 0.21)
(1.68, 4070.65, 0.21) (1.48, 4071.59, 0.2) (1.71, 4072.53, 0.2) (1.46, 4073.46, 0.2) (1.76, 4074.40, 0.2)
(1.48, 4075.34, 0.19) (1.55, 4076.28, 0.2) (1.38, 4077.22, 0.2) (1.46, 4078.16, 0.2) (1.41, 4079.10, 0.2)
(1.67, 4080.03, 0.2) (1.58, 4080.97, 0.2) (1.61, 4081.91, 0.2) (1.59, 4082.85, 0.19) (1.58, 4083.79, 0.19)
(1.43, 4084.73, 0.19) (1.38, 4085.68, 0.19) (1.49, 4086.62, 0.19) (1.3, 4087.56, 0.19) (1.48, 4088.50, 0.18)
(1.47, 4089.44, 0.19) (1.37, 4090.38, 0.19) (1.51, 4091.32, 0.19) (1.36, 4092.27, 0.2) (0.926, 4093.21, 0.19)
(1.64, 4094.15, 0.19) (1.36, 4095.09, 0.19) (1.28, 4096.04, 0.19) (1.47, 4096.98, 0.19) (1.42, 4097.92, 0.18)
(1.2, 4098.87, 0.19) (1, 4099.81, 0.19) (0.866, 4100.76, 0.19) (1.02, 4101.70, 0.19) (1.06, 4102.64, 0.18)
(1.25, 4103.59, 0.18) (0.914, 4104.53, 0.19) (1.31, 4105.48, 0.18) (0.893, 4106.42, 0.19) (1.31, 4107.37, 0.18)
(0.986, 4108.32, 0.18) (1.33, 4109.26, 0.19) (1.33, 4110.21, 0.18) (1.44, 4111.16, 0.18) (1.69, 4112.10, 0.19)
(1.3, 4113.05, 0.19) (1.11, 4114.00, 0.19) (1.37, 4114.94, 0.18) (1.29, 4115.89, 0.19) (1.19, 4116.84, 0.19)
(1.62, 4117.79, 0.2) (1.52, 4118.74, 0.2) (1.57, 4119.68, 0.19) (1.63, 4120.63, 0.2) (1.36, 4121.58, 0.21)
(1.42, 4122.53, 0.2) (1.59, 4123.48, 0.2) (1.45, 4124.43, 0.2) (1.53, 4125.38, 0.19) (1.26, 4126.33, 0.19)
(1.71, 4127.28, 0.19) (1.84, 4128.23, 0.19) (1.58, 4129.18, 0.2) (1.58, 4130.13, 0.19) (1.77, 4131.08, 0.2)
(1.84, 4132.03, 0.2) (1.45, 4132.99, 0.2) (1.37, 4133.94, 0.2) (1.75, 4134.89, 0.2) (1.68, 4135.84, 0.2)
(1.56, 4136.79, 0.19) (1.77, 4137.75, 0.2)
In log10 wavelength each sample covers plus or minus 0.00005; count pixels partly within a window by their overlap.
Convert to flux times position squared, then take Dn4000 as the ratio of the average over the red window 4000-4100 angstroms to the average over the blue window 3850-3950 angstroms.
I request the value 1.29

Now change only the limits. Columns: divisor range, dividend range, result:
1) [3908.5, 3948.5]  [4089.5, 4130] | 1.10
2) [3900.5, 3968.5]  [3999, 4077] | 1.28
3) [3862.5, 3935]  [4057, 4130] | 1.22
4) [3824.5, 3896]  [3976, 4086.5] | 1.44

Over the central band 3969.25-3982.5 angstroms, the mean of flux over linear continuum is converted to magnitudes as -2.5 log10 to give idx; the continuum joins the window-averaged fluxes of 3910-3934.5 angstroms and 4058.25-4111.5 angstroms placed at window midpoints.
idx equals 0.30 mag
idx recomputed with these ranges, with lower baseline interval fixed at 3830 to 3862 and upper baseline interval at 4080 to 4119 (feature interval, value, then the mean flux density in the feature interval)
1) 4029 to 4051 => -0.25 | 1.61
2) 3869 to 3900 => -0.03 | 1.19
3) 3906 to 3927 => -0.23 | 1.46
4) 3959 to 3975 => 0.24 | 0.982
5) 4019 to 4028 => -0.22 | 1.55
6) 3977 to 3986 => -0.09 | 1.35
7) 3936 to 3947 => -0.05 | 1.25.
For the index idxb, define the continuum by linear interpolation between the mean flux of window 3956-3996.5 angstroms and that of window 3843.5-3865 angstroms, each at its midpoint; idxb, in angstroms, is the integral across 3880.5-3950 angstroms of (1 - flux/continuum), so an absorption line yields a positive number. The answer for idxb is 2.8 angstroms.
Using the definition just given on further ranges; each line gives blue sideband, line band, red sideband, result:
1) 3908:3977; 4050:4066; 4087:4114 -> -3.8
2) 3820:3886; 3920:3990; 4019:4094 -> 6.7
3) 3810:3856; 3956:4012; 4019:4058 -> 4.5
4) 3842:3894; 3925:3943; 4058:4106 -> 1.4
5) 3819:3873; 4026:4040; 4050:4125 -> -2.2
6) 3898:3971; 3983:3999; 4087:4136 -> -2.6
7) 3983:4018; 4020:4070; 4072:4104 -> -3.7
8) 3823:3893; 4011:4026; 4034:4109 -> -1.7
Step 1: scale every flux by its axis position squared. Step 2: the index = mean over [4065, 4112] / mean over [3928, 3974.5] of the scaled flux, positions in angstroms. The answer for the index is 1.3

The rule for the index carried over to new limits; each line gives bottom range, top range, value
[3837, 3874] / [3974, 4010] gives 1.20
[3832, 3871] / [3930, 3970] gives 1.06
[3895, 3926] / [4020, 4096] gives 1.19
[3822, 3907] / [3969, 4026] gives 1.29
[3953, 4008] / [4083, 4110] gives 1.00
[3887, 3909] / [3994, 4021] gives 1.45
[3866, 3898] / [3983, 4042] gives 1.40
